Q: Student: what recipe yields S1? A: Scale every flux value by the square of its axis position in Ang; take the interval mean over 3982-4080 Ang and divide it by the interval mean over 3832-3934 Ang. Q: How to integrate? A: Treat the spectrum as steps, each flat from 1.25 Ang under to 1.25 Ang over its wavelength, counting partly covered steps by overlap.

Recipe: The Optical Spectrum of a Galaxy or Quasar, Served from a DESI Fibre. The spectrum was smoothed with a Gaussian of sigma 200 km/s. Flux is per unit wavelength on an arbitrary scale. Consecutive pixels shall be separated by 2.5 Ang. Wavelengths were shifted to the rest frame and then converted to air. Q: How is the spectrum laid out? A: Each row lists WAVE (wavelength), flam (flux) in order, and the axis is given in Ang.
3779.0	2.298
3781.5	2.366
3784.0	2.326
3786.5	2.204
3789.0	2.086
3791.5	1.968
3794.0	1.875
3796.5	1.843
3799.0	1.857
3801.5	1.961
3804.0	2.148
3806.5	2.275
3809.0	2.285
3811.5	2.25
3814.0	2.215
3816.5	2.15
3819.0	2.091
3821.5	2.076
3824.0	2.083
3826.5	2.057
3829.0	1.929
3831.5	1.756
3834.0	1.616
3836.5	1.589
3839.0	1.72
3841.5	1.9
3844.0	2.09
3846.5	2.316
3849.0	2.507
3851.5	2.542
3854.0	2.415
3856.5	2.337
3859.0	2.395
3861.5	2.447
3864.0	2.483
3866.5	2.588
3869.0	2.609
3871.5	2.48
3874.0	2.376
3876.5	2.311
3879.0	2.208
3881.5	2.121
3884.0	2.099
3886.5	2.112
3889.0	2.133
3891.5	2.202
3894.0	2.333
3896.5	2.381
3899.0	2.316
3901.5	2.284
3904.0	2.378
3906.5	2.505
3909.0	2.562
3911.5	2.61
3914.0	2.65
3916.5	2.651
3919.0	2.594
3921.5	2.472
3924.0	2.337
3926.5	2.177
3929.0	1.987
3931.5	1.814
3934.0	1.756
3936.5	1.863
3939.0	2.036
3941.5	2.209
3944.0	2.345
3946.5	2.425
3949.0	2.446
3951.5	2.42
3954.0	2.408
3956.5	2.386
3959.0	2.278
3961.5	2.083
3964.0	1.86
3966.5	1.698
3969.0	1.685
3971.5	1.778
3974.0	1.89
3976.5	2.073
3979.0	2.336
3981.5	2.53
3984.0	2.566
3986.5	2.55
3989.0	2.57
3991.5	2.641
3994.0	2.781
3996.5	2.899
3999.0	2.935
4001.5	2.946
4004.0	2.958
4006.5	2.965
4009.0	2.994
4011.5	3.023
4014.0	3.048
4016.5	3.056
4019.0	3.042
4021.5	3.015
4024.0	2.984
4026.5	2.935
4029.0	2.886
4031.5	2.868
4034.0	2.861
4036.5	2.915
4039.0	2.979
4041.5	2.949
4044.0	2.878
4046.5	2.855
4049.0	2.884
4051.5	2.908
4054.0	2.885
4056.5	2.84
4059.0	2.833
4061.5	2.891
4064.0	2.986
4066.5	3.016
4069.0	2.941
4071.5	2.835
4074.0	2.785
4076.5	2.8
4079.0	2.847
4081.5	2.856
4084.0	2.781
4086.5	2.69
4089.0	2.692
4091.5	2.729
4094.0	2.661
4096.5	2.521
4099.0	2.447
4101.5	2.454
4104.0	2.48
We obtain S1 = 1.4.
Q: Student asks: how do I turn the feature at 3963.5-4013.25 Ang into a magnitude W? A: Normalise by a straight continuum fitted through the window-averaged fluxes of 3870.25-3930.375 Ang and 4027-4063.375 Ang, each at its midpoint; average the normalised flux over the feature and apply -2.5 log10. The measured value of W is 0.08 mag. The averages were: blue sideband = 2.34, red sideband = 2.89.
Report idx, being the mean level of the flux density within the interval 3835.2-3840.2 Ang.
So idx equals 1.65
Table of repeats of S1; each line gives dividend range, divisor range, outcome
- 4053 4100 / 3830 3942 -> 1.37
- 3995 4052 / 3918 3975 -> 1.44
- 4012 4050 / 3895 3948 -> 1.35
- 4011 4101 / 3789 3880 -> 1.48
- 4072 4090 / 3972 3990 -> 1.25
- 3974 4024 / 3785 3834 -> 1.49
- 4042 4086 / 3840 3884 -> 1.35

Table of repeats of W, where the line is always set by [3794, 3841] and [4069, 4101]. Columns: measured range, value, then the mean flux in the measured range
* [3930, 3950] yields 0.11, 2.11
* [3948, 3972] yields 0.13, 2.11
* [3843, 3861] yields -0.14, 2.38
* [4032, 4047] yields -0.12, 2.91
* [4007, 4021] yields -0.20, 3.03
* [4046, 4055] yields -0.10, 2.89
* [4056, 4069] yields -0.10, 2.92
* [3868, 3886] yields -0.07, 2.3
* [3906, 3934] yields -0.05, 2.36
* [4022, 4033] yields -0.14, 2.92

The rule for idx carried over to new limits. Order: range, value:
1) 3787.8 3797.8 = 1.94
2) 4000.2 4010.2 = 2.97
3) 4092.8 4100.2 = 2.54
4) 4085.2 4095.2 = 2.69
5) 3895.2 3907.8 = 2.37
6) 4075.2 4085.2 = 2.82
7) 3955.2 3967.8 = 2.06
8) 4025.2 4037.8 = 2.89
